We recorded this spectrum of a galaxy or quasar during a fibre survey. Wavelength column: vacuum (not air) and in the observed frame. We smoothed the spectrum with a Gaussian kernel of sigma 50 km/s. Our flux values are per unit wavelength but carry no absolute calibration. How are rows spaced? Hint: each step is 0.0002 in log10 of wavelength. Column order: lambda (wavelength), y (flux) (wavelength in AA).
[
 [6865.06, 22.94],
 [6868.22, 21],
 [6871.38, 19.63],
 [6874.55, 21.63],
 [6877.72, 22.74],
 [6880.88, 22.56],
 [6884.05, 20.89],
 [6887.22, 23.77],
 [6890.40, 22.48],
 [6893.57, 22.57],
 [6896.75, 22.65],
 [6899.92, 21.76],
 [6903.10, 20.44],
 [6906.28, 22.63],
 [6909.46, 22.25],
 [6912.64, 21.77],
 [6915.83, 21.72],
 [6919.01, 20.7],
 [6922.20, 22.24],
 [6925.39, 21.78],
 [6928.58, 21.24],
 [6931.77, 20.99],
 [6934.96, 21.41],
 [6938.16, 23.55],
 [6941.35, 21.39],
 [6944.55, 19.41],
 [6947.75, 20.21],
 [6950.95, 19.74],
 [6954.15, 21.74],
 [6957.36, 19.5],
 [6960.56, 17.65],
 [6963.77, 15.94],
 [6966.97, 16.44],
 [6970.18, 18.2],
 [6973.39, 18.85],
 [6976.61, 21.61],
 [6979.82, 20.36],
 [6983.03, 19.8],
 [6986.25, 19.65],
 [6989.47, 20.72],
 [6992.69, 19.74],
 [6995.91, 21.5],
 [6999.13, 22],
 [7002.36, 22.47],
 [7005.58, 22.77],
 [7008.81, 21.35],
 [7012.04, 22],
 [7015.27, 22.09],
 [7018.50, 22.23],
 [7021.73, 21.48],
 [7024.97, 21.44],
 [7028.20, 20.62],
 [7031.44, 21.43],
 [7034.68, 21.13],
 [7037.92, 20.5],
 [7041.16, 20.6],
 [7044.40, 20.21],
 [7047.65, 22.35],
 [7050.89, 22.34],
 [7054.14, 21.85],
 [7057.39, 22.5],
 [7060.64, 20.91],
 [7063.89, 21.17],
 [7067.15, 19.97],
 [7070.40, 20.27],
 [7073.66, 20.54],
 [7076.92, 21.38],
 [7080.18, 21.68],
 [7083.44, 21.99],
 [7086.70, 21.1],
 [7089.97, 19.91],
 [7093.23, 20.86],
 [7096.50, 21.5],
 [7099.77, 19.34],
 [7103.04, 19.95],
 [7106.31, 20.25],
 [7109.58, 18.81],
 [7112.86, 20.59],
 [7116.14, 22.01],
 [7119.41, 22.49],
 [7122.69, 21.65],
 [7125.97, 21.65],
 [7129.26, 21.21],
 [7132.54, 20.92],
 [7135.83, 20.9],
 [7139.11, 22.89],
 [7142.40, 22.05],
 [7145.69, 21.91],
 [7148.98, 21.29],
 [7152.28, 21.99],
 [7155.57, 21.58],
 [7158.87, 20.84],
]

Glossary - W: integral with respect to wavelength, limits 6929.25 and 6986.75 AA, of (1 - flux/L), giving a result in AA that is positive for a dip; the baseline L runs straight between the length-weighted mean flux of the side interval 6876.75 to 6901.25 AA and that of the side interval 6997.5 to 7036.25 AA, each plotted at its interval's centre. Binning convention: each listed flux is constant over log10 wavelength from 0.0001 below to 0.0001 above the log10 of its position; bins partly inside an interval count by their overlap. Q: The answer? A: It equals 5.8 AA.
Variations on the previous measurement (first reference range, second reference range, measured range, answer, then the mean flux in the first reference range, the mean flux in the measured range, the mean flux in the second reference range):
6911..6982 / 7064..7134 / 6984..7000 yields -0.13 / 20.3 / 20.6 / 20.9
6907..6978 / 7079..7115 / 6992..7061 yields -3.64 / 20.4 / 21.6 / 20.5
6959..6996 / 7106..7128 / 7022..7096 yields -3.14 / 19.1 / 21.1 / 21.1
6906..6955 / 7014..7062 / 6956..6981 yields 3.36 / 21.4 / 18.5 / 21.4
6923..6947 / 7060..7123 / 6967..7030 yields 0.77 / 21.4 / 20.9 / 20.8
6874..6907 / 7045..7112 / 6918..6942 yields 0.25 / 22.2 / 21.7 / 20.9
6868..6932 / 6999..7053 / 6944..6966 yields 2.67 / 21.8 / 19.1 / 21.6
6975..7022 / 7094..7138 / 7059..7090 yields 0.14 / 21.3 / 20.9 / 20.9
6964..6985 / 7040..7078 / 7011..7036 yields -1.59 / 19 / 21.5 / 21.2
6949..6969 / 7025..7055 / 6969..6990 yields -0.72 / 18.5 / 19.9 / 21.2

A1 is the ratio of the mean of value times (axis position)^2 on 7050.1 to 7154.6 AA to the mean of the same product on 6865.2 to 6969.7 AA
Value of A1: 1.06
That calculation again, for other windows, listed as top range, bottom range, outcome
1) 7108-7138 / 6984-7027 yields 1.02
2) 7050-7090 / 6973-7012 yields 1.03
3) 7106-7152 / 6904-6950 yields 1.05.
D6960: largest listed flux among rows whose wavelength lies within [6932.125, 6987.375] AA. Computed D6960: 23.55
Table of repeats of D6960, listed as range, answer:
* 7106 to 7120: 22.49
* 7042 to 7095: 22.5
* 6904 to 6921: 22.63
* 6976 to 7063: 22.77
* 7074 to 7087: 21.99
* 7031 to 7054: 22.35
